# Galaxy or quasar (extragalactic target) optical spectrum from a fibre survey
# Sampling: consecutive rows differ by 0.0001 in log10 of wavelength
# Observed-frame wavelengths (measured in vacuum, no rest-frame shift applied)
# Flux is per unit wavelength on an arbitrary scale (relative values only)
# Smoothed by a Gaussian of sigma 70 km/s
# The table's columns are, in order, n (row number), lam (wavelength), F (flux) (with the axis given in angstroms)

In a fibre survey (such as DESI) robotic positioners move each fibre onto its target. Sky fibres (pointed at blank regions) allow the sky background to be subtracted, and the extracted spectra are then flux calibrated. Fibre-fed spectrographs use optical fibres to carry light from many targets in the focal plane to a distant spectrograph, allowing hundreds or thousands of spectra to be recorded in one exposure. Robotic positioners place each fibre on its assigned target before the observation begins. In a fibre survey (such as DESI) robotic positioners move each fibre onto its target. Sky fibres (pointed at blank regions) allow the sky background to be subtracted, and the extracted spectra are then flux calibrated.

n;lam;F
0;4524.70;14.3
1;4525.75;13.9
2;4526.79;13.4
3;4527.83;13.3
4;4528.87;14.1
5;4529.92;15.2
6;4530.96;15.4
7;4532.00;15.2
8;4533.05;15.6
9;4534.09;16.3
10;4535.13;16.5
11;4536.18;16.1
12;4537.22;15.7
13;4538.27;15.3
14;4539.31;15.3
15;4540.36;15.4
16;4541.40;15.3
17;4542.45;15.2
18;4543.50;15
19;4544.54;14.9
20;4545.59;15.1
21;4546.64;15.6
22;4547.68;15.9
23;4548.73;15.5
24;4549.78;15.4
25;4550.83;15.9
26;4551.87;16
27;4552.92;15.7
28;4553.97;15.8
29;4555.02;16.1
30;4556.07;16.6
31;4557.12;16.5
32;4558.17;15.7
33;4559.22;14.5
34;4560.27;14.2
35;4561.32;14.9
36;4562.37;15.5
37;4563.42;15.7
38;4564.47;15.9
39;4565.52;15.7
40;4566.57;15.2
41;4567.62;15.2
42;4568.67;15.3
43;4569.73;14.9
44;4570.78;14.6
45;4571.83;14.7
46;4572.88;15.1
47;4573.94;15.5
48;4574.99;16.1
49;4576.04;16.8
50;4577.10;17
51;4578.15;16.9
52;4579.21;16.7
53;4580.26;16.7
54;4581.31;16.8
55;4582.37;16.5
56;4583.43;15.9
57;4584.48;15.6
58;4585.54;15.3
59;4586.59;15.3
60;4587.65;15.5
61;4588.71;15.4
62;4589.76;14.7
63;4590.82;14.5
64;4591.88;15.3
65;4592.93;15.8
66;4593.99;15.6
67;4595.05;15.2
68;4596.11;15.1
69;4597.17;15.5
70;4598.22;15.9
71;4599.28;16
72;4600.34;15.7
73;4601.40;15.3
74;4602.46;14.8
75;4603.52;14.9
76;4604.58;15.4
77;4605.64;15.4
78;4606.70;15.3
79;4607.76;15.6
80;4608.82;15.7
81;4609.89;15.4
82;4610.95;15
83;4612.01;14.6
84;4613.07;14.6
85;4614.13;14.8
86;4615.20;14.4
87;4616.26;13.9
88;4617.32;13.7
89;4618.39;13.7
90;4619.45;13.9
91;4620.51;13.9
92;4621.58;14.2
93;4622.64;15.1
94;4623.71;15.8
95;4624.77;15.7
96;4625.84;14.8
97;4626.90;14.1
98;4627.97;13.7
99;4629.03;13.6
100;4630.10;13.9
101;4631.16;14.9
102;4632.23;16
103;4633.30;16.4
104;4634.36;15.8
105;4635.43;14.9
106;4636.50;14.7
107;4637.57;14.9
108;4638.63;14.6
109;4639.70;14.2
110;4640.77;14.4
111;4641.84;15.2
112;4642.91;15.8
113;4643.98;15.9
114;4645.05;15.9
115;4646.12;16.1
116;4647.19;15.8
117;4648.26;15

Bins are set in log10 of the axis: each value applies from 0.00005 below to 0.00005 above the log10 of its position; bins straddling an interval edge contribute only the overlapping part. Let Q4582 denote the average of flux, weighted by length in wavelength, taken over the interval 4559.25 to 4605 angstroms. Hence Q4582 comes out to 15.5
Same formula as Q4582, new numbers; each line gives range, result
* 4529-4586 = 15.6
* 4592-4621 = 15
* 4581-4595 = 15.5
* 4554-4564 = 15.5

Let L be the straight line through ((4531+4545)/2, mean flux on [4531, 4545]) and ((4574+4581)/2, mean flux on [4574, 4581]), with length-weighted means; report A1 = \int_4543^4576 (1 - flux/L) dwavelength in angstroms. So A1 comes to 1.4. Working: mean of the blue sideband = 15.5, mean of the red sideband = 16.6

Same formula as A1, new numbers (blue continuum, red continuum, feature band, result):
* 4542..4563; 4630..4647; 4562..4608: -0.5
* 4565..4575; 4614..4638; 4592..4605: -0.5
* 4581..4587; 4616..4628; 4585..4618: 0.1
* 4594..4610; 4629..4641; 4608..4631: 1.0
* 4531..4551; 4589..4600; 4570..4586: -0.6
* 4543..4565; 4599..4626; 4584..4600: -0.3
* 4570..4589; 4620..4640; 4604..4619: 0.4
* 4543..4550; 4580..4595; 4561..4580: -0.2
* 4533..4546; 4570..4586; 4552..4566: 0.1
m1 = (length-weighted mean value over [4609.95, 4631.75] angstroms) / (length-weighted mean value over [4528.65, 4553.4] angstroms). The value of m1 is 0.9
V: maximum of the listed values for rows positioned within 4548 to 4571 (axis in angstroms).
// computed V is 16.6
